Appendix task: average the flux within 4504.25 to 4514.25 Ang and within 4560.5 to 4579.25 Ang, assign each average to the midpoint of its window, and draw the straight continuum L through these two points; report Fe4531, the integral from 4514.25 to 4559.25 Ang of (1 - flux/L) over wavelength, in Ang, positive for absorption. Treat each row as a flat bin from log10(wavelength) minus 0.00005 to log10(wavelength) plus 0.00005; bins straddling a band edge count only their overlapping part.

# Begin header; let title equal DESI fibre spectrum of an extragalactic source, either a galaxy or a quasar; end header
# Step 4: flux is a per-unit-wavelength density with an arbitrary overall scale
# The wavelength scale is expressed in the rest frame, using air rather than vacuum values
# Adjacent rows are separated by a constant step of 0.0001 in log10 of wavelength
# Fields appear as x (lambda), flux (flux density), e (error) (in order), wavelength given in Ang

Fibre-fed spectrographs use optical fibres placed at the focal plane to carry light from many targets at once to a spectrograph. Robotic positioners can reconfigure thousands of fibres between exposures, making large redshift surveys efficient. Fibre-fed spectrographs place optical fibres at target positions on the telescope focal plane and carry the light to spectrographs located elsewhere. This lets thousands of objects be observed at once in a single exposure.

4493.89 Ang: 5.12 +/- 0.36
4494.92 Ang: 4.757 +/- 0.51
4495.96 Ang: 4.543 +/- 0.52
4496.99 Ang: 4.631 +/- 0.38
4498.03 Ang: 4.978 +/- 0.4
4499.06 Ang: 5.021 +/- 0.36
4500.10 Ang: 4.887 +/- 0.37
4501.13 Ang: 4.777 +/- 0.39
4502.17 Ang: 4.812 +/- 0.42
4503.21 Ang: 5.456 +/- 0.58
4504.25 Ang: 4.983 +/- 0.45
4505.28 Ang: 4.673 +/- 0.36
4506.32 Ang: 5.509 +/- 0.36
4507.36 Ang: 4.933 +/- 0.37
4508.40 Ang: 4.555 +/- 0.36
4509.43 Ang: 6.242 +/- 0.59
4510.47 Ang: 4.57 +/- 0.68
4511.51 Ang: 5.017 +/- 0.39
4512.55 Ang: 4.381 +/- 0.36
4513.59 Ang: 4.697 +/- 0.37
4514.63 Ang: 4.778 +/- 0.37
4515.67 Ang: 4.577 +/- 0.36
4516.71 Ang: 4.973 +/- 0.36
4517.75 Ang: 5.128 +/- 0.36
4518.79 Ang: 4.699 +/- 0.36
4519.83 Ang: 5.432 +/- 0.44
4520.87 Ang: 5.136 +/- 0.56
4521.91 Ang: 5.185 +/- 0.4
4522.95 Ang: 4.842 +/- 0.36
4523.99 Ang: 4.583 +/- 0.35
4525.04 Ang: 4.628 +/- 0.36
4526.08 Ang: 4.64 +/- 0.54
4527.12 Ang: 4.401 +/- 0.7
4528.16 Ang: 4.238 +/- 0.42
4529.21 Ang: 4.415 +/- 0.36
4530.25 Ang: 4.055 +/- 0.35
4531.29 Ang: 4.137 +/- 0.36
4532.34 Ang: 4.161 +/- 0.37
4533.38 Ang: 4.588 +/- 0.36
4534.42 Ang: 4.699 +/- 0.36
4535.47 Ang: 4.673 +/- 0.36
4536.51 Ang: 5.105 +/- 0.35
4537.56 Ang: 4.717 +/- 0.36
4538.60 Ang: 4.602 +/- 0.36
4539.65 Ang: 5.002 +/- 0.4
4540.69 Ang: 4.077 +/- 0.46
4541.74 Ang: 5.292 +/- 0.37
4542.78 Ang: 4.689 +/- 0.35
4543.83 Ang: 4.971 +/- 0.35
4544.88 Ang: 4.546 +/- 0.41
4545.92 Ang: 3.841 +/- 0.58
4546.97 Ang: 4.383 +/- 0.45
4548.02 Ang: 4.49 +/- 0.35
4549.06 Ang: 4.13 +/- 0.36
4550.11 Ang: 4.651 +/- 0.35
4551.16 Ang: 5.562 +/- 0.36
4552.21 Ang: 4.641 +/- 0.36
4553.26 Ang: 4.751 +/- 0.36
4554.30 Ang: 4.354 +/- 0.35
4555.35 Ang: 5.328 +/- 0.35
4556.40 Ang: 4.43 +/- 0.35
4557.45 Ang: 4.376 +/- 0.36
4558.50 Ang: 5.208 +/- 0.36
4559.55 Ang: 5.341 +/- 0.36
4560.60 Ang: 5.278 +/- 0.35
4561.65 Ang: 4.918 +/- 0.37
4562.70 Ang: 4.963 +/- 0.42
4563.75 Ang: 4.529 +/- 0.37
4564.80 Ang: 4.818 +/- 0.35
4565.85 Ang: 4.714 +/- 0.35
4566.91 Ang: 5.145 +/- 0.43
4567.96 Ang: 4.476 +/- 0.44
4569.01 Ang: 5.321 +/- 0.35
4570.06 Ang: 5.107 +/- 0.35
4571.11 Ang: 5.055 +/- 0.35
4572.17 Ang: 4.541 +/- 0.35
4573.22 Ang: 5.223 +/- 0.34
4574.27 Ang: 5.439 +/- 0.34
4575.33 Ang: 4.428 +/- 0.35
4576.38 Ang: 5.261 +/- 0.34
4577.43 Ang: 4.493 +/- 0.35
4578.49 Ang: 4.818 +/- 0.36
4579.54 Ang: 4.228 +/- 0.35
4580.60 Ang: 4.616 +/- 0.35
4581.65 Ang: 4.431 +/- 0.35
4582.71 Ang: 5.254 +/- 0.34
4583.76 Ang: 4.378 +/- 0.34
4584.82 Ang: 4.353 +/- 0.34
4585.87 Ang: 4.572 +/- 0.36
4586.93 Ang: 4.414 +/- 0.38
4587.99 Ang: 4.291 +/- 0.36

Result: 2.3 Ang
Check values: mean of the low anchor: 4.95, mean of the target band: 4.68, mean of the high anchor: 4.9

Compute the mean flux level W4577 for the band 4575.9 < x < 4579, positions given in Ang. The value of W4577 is 4.85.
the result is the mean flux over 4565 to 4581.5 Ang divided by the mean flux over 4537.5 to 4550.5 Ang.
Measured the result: 1.06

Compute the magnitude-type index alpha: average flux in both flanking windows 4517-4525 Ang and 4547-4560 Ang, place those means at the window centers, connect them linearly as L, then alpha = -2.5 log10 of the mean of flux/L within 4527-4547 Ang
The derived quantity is 0.08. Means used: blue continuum 4.98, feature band 4.54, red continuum 4.75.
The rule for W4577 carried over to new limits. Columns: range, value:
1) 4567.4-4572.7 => 4.91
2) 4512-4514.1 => 4.54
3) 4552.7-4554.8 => 4.57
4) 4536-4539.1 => 4.81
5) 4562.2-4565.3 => 4.77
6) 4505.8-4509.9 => 5.3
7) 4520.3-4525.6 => 4.88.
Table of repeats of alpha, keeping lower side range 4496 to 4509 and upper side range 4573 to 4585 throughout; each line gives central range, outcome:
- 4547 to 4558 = 0.03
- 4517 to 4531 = 0.04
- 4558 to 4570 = -0.04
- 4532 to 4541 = 0.05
